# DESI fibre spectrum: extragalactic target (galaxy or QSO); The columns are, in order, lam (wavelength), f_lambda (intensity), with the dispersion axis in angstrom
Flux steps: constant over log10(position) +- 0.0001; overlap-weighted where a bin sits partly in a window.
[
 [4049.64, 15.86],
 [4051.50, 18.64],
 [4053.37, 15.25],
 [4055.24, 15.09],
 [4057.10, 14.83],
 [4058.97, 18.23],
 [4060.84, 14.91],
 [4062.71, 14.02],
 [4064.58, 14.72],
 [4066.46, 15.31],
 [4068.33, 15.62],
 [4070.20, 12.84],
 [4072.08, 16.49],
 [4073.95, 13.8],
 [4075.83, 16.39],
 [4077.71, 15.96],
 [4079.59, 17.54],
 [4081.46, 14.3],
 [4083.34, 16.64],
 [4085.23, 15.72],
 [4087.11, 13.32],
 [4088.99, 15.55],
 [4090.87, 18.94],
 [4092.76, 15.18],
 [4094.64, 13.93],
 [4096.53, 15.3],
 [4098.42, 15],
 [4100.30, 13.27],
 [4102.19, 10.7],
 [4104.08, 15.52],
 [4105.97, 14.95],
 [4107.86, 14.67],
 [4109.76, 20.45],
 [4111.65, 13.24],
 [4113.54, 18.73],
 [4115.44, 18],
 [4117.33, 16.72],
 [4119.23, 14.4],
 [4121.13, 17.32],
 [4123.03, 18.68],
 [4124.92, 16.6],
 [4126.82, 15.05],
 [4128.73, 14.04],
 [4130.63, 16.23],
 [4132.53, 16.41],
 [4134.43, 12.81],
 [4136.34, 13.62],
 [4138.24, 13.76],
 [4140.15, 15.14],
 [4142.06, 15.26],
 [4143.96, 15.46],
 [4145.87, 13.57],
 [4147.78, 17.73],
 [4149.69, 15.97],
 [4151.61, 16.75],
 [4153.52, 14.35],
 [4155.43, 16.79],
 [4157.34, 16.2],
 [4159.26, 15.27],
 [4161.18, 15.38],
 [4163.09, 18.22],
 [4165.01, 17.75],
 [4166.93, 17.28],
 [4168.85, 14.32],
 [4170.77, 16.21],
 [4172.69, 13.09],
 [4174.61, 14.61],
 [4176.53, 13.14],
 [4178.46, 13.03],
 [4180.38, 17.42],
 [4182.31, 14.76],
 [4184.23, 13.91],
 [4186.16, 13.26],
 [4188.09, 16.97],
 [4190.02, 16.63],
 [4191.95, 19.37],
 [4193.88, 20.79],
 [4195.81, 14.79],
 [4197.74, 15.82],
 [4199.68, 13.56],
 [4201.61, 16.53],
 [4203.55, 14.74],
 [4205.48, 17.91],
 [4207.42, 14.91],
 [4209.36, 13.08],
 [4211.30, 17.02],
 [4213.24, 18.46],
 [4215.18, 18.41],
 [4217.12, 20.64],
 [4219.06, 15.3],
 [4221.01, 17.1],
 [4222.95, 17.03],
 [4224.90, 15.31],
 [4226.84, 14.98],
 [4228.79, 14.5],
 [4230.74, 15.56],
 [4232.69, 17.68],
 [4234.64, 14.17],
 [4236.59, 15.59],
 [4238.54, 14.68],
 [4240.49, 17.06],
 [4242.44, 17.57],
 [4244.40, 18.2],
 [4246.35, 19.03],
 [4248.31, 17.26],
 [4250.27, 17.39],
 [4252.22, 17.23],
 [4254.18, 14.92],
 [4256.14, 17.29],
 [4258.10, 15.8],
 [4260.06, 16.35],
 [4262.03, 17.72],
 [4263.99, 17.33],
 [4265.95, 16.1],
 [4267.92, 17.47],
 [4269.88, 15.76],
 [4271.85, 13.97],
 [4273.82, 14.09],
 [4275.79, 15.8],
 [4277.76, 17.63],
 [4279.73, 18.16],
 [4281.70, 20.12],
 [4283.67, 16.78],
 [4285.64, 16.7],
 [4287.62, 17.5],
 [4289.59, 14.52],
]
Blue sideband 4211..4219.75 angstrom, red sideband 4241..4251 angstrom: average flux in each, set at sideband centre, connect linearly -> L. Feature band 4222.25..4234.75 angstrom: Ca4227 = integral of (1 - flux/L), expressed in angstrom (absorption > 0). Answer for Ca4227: 1.6 angstrom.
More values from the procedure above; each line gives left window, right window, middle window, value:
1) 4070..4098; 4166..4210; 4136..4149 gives 0.4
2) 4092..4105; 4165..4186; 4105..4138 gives -3.7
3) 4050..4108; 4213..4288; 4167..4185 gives 1.6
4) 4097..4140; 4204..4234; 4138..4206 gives 1.2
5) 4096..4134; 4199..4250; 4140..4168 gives -0.2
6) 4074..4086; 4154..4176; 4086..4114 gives 1.2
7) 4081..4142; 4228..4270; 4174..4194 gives 0.5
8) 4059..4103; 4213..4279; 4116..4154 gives 0.1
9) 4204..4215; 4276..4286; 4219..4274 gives 2.4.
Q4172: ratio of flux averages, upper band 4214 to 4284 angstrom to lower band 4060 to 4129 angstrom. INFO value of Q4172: 1.07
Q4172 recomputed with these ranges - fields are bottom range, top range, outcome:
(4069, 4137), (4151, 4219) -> 1.03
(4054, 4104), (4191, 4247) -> 1.09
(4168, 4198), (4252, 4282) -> 1.06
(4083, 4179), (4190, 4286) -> 1.07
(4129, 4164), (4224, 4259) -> 1.06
